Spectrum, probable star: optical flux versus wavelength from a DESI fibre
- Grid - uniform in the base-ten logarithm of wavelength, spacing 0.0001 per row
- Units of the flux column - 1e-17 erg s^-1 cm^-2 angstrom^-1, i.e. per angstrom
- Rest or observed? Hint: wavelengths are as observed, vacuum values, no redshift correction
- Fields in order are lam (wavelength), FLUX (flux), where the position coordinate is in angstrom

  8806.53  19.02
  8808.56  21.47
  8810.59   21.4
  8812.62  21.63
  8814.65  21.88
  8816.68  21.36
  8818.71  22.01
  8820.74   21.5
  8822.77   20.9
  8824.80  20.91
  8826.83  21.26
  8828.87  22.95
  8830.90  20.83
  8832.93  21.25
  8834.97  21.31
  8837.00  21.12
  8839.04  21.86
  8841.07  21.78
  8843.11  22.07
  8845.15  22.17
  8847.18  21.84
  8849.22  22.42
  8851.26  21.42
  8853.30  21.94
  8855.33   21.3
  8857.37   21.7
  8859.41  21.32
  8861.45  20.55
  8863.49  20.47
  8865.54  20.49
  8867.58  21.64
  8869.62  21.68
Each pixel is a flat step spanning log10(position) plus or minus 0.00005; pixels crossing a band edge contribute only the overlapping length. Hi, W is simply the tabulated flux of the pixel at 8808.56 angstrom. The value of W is 21.47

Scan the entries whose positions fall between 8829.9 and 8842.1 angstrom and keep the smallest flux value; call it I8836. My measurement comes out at 20.83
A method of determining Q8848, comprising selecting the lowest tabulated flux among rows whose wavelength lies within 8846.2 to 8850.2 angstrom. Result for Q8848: 21.84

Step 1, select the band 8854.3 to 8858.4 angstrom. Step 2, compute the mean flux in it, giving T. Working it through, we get 21.5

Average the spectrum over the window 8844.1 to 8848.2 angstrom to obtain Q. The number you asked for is 22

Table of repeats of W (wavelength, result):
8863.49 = 20.47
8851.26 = 21.42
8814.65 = 21.88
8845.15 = 22.17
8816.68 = 21.36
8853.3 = 21.94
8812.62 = 21.63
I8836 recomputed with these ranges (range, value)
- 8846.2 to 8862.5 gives 20.55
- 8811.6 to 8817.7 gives 21.36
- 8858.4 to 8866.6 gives 20.47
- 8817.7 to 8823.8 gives 20.9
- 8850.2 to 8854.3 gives 21.42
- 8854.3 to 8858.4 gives 21.3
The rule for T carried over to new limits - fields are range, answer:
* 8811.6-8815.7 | 21.7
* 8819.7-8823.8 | 21.2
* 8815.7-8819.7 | 21.7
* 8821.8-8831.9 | 21.4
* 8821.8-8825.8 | 20.9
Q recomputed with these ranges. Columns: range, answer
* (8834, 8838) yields 21.2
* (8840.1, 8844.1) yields 21.9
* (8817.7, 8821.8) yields 21.8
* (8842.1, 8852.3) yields 22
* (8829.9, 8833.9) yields 21.1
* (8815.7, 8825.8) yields 21.3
